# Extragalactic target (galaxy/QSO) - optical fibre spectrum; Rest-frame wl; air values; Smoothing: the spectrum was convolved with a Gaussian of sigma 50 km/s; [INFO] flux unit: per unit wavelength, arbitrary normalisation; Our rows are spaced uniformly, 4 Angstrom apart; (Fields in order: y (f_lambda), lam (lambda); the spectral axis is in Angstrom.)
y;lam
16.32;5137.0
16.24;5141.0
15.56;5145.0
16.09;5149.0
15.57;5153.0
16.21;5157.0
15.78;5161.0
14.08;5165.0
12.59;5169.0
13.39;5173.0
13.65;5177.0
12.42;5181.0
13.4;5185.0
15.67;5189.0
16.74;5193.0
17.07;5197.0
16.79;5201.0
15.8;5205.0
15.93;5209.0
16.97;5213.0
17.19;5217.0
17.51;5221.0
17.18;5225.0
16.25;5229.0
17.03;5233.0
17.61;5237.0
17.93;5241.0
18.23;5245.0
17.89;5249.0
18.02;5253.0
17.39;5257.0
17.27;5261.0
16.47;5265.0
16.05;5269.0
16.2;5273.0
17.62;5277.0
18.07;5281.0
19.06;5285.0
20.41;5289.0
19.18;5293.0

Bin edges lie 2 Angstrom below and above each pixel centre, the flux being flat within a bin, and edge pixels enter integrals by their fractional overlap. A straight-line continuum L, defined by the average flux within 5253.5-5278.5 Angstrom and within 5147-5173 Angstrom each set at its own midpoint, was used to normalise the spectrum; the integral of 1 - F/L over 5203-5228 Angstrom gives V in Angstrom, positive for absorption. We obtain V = -1.2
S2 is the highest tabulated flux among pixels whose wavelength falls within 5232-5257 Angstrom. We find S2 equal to 18.23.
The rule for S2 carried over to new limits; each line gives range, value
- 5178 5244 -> 17.93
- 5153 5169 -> 16.21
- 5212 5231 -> 17.51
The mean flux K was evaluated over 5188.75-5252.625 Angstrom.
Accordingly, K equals 17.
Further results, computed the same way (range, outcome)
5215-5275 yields 17.2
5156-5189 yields 14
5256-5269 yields 16.9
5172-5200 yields 14.7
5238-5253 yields 18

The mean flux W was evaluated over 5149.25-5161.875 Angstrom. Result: 15.9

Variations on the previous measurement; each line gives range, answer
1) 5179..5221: 15.9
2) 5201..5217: 16.4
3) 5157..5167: 15.2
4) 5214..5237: 17.1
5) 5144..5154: 15.8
